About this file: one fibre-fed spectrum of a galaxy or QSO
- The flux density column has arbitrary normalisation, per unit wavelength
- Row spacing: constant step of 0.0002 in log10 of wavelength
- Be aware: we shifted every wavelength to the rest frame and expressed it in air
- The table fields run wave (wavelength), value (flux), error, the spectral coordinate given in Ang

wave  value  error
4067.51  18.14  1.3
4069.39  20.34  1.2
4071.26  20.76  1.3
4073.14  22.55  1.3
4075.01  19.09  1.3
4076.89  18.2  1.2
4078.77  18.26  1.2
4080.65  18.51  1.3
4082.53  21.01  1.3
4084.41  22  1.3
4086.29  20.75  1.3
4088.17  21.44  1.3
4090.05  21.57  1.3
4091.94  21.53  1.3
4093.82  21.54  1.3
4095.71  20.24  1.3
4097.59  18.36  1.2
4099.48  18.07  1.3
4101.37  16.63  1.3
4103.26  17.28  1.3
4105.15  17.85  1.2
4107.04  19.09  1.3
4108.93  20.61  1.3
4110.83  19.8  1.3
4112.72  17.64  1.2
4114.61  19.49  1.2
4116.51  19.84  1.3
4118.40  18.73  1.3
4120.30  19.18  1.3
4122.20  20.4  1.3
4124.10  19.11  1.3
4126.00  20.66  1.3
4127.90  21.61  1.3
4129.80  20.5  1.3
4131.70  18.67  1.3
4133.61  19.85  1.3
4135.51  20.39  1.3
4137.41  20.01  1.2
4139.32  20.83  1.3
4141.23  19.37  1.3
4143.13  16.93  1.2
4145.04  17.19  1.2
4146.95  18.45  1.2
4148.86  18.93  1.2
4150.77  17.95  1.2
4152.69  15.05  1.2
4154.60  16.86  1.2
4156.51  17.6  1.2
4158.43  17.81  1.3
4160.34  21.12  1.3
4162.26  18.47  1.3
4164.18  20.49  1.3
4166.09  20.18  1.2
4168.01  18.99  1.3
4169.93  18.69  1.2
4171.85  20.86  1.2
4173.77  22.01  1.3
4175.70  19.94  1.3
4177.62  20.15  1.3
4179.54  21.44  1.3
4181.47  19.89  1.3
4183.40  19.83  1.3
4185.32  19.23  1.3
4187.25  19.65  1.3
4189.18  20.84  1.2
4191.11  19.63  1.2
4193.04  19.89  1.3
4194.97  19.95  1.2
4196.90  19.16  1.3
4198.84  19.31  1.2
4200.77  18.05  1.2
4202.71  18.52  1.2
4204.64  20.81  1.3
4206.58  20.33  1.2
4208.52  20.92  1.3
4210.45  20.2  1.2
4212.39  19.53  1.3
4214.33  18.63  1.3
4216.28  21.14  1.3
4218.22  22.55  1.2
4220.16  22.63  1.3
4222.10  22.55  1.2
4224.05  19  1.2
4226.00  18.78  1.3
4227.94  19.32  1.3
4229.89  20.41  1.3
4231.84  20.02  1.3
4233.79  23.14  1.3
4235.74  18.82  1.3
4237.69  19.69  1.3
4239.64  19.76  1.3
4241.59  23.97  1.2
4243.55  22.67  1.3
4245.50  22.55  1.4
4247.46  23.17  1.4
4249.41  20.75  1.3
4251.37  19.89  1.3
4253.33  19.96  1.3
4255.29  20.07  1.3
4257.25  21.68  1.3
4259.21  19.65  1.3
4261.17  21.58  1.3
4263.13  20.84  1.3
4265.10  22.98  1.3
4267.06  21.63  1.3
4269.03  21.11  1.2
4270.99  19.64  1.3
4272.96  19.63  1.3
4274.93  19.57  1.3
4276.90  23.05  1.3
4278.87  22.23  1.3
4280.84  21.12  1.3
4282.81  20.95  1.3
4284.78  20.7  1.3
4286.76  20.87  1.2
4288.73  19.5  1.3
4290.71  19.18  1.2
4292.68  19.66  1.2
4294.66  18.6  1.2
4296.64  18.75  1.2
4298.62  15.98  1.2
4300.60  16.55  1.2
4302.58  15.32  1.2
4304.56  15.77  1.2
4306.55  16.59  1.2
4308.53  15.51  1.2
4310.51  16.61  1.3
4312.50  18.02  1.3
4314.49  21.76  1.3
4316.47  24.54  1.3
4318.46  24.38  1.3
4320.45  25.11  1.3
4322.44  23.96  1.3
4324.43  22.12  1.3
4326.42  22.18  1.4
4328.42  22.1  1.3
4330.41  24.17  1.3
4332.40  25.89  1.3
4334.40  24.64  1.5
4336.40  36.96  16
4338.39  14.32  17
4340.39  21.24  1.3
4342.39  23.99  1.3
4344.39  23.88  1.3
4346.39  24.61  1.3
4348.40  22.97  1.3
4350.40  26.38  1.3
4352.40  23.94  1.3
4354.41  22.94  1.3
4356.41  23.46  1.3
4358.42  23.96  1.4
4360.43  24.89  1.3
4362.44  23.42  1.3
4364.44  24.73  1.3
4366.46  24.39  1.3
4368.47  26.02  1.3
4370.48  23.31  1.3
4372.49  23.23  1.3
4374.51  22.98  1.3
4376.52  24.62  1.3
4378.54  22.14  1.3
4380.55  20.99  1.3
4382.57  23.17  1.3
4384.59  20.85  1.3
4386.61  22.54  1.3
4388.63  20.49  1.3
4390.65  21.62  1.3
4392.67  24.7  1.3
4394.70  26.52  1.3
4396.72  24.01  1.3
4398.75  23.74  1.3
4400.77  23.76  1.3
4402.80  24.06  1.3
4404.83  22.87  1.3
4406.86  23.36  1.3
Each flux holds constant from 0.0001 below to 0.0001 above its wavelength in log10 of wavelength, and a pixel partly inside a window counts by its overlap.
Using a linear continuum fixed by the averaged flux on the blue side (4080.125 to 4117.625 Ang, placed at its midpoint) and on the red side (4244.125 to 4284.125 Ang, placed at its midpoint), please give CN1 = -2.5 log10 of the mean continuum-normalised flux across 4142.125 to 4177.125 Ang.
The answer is 0.080 mag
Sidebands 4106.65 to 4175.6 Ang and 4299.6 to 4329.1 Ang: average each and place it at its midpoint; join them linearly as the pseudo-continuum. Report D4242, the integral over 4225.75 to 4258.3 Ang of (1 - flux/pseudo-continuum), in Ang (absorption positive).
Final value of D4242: -1.99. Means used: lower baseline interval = 19.3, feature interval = 20.9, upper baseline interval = 20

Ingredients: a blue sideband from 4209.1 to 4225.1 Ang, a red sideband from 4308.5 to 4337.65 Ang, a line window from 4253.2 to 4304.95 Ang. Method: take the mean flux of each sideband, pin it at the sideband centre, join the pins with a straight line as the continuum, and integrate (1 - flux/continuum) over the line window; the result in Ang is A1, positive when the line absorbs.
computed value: 5.5 Ang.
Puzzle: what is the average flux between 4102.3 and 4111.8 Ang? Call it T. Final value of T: 18.9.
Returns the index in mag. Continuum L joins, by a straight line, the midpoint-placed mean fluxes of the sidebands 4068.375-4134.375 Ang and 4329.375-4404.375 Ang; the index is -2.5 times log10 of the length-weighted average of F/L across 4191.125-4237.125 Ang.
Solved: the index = 0.07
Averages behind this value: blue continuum 19.7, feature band 20.1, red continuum 23.8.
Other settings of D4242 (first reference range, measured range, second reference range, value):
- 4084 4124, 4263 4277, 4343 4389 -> 0.72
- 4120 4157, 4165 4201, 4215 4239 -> -0.20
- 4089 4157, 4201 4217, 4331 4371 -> 0.89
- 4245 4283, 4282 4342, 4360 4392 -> 3.26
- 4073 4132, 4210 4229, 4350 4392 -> 0.73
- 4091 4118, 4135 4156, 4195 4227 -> 1.31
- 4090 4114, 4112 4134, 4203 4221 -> -0.23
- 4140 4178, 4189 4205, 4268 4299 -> -0.19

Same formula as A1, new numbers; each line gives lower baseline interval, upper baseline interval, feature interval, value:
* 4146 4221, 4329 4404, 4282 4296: 1.35 Ang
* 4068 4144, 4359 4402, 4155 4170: 1.00 Ang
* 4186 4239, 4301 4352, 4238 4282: -0.61 Ang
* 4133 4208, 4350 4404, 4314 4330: -0.65 Ang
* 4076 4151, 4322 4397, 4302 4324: 2.83 Ang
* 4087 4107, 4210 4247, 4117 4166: 2.08 Ang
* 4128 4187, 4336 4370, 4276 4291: 0.88 Ang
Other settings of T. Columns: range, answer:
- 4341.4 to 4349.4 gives 23.8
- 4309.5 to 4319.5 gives 21.1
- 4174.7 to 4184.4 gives 20.2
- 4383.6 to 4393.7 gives 22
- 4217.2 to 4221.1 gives 22.6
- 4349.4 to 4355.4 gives 24.4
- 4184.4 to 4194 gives 19.8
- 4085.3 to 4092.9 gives 21.3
